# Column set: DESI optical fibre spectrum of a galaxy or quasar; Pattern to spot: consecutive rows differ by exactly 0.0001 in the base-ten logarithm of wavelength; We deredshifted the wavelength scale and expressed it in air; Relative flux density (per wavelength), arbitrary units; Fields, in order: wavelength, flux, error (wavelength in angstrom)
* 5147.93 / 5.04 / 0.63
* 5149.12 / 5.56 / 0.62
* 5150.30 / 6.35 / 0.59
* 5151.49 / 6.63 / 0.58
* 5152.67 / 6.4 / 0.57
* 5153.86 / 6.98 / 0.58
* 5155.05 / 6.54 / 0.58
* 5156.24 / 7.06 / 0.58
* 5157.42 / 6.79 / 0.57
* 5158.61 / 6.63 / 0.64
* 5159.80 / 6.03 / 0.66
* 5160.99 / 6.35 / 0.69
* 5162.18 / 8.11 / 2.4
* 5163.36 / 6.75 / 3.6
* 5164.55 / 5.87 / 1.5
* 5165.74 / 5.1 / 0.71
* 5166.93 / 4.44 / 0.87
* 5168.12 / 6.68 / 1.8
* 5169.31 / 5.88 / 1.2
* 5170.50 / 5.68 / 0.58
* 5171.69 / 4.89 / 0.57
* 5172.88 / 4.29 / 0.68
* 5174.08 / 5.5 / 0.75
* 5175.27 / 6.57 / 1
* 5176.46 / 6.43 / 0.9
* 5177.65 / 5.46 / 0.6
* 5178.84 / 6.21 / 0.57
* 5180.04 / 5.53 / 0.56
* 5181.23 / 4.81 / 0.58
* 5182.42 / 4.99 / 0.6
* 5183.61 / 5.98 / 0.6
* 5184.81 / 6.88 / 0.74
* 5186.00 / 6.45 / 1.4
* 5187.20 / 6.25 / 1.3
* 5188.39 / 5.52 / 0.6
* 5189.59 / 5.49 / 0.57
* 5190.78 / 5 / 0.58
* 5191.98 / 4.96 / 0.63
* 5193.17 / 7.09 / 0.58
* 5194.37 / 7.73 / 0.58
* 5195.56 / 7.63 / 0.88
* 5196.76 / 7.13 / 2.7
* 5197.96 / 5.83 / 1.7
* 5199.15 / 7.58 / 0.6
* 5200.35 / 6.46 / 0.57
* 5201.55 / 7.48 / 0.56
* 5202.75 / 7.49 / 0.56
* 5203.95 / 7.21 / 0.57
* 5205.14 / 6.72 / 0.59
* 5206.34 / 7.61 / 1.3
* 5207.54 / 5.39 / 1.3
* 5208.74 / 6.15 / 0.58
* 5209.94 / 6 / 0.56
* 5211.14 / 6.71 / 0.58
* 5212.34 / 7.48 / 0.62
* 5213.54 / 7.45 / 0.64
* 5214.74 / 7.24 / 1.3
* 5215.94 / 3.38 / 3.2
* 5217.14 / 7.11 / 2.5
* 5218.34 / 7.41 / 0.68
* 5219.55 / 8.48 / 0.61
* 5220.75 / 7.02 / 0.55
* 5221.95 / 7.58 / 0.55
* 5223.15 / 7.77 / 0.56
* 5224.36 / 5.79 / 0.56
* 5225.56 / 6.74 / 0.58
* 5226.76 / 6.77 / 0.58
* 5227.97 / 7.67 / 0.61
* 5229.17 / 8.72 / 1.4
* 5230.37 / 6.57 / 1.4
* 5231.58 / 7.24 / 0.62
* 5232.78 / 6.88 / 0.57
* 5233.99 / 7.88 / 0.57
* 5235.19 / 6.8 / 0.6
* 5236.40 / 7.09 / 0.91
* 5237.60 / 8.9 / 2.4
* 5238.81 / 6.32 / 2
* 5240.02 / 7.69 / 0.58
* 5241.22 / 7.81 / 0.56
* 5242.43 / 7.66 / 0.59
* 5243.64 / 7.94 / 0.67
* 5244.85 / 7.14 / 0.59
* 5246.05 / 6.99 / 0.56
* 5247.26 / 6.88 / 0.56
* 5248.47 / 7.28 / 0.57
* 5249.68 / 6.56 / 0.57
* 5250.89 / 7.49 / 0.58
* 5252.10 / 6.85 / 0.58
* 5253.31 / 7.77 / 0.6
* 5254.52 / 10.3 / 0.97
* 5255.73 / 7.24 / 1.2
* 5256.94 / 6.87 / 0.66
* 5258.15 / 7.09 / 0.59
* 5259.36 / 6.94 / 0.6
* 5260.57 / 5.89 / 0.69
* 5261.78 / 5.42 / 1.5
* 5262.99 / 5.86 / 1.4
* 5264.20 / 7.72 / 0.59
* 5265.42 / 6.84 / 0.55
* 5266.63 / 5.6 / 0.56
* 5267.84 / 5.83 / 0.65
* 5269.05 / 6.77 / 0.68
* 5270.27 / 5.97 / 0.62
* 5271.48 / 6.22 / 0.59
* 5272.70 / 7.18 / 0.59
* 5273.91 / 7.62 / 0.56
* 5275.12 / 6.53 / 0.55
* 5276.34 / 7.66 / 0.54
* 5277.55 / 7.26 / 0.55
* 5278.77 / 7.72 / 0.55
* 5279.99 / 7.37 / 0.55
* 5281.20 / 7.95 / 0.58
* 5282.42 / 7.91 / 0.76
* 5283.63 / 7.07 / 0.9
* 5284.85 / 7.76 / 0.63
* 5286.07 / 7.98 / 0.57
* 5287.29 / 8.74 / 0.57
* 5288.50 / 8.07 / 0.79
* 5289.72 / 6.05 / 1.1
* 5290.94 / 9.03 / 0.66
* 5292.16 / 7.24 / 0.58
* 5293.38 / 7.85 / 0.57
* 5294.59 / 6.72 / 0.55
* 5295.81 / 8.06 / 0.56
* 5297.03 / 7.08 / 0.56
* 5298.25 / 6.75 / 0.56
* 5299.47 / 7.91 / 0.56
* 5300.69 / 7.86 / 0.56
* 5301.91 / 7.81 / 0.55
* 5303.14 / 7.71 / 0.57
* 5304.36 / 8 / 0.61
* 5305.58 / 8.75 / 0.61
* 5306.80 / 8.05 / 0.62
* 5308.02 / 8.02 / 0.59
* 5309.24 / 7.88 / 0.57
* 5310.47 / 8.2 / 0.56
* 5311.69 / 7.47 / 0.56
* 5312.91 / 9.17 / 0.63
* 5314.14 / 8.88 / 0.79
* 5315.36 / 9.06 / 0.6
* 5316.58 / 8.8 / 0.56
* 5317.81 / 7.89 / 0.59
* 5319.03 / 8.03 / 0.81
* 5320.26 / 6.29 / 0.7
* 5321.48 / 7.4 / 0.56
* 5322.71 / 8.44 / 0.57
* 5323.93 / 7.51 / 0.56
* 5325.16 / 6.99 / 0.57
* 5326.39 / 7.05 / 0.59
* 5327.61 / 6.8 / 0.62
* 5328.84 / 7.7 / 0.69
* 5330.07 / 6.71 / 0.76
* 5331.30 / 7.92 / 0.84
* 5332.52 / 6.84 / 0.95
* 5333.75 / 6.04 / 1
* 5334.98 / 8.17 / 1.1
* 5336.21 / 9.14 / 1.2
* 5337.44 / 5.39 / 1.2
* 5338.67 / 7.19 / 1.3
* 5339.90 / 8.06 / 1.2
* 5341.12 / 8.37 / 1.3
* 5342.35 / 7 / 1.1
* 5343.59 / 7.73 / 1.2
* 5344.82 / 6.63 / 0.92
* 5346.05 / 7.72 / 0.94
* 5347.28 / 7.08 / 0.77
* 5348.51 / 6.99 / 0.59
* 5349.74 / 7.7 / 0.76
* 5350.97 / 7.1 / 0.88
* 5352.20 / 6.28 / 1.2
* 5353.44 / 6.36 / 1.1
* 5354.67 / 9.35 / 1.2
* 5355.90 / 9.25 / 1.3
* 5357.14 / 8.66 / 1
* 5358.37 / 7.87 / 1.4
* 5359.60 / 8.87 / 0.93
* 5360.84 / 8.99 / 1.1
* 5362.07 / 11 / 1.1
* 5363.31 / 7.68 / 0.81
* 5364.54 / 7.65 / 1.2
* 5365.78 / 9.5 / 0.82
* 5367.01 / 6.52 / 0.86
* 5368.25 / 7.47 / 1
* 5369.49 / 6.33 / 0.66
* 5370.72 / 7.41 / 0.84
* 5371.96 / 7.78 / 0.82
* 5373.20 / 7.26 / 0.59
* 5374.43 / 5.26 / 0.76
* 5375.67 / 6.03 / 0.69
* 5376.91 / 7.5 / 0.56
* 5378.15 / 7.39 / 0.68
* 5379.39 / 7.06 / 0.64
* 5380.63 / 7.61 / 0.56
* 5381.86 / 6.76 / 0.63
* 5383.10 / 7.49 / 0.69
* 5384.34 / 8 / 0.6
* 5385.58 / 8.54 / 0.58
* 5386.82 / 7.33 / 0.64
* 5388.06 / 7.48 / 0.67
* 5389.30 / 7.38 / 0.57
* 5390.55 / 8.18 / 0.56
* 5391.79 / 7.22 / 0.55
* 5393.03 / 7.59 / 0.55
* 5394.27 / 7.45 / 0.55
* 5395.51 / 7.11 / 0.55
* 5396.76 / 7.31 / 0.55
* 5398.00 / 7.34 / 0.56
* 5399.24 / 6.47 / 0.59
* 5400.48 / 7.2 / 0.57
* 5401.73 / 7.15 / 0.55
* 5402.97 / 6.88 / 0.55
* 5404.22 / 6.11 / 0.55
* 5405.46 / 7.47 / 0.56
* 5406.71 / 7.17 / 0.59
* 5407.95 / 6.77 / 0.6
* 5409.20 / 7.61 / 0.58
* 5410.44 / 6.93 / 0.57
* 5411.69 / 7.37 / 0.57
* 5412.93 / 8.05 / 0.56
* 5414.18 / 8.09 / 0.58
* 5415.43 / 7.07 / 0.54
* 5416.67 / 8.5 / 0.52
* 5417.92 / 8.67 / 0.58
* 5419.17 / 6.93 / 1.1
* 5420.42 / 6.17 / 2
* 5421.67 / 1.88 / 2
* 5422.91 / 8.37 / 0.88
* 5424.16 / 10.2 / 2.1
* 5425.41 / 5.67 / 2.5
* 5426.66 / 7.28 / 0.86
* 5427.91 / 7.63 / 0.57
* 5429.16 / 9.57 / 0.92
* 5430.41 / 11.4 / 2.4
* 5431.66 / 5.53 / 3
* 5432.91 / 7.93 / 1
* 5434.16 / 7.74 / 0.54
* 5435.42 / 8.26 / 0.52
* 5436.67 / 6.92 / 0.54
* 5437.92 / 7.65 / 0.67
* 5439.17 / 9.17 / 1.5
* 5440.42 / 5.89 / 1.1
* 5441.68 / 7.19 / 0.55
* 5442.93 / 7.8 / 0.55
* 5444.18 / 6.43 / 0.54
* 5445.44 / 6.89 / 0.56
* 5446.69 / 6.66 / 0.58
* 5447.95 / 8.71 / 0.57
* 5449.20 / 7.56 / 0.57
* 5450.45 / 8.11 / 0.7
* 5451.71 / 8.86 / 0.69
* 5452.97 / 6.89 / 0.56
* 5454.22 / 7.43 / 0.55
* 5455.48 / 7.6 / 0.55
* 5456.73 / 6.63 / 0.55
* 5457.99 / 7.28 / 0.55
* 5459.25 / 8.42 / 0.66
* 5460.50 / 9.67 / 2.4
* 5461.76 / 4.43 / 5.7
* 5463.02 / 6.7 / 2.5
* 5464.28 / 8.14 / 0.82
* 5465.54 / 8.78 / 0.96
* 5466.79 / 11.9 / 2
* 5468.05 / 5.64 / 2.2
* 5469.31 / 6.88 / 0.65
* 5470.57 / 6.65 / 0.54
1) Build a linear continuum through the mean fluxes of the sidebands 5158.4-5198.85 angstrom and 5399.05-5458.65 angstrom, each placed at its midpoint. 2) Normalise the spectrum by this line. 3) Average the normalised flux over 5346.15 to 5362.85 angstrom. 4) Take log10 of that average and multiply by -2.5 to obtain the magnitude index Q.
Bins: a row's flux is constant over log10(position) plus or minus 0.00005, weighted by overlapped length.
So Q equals -0.16 mag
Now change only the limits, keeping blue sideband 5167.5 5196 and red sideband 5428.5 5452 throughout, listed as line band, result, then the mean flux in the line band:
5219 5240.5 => -0.17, 7.32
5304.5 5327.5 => -0.16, 7.97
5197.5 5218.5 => -0.10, 6.7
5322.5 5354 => -0.03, 7.25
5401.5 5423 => 0.08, 7.03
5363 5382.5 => 0.01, 7.2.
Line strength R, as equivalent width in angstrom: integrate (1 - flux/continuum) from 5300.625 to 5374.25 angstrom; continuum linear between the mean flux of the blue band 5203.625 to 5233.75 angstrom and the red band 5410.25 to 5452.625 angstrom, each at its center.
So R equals -4.7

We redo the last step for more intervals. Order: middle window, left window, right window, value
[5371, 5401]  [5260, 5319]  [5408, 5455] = 0.9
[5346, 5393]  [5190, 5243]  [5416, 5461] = -1.4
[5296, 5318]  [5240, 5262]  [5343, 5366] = -1.2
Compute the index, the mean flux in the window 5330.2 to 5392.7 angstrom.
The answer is 7.56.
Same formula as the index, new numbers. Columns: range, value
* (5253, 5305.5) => 7.3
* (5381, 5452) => 7.45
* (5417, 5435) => 7.52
